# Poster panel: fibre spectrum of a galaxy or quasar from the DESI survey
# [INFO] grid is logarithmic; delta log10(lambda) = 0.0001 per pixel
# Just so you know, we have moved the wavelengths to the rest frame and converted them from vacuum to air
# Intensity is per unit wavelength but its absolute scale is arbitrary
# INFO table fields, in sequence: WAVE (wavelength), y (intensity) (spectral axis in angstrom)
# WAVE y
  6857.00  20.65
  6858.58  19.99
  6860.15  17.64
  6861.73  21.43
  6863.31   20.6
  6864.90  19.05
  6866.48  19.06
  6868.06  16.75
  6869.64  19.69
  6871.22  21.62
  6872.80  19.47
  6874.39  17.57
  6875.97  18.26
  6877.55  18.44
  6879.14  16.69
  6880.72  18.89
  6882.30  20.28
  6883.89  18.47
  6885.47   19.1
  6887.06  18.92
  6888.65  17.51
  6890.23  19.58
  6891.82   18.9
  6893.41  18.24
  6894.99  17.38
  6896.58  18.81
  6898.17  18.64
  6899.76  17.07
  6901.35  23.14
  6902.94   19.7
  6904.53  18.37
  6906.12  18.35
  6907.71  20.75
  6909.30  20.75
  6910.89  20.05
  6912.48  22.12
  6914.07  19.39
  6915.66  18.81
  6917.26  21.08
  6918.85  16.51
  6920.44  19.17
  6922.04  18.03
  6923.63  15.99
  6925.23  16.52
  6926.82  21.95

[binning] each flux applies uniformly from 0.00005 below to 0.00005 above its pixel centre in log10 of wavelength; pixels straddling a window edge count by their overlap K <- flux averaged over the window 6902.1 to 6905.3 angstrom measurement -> 19.1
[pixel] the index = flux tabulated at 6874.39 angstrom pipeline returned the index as 17.57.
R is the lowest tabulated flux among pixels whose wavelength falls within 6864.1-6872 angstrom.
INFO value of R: 16.75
